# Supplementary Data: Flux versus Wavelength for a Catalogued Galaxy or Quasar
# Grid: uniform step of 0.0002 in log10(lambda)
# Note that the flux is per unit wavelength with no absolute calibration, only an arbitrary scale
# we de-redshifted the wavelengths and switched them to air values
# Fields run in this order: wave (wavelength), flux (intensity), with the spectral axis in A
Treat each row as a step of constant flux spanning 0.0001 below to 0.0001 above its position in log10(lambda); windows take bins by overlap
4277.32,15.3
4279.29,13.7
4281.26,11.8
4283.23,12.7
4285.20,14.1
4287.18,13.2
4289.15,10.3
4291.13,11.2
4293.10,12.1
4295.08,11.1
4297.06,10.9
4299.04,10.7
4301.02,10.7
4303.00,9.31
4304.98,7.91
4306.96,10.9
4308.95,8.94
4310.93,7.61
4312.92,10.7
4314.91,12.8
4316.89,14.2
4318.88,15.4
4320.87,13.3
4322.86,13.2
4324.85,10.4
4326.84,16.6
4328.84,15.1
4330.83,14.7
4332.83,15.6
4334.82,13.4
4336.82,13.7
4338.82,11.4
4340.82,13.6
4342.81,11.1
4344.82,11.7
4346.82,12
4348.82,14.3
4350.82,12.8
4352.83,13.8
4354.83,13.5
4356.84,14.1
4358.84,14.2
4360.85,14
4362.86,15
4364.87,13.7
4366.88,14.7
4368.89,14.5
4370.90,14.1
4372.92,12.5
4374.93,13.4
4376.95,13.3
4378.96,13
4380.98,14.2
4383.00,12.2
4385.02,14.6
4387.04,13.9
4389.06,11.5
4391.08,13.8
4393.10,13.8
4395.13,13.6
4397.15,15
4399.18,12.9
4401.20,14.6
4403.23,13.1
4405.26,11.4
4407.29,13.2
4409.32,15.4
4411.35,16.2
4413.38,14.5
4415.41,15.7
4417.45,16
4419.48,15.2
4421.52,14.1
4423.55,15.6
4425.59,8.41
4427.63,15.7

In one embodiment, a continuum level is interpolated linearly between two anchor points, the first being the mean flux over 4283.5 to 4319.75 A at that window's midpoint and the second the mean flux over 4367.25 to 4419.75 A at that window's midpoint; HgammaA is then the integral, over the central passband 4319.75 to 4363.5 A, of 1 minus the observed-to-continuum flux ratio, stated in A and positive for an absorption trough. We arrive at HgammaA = -4.0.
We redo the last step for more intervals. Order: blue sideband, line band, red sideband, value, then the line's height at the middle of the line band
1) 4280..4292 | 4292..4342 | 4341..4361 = 2.1 A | 12.7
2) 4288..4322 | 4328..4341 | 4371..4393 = -2.2 A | 11.9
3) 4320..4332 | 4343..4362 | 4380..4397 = 0.6 A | 13.7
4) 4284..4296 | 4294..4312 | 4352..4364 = 3.8 A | 12.4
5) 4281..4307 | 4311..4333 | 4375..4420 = -2.8 A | 11.9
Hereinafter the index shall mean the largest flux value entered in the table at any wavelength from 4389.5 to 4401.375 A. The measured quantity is 15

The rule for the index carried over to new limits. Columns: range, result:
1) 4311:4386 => 16.6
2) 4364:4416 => 16.2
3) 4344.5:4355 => 14.3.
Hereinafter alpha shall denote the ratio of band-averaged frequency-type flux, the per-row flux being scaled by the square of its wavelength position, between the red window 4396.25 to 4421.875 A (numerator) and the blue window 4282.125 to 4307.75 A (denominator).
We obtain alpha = 1.36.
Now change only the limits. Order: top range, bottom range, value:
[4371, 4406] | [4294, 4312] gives 1.42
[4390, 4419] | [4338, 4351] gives 1.18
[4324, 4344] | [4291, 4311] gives 1.35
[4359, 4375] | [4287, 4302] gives 1.30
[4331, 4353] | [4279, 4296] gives 1.10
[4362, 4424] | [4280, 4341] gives 1.20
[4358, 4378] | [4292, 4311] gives 1.42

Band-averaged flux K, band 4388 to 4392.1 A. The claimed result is 12.7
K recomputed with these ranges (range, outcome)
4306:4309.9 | 9.91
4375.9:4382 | 13.5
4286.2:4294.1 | 11.7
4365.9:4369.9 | 14.6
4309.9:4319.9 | 12.1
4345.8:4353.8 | 13.2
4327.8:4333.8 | 15.1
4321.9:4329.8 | 13.8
